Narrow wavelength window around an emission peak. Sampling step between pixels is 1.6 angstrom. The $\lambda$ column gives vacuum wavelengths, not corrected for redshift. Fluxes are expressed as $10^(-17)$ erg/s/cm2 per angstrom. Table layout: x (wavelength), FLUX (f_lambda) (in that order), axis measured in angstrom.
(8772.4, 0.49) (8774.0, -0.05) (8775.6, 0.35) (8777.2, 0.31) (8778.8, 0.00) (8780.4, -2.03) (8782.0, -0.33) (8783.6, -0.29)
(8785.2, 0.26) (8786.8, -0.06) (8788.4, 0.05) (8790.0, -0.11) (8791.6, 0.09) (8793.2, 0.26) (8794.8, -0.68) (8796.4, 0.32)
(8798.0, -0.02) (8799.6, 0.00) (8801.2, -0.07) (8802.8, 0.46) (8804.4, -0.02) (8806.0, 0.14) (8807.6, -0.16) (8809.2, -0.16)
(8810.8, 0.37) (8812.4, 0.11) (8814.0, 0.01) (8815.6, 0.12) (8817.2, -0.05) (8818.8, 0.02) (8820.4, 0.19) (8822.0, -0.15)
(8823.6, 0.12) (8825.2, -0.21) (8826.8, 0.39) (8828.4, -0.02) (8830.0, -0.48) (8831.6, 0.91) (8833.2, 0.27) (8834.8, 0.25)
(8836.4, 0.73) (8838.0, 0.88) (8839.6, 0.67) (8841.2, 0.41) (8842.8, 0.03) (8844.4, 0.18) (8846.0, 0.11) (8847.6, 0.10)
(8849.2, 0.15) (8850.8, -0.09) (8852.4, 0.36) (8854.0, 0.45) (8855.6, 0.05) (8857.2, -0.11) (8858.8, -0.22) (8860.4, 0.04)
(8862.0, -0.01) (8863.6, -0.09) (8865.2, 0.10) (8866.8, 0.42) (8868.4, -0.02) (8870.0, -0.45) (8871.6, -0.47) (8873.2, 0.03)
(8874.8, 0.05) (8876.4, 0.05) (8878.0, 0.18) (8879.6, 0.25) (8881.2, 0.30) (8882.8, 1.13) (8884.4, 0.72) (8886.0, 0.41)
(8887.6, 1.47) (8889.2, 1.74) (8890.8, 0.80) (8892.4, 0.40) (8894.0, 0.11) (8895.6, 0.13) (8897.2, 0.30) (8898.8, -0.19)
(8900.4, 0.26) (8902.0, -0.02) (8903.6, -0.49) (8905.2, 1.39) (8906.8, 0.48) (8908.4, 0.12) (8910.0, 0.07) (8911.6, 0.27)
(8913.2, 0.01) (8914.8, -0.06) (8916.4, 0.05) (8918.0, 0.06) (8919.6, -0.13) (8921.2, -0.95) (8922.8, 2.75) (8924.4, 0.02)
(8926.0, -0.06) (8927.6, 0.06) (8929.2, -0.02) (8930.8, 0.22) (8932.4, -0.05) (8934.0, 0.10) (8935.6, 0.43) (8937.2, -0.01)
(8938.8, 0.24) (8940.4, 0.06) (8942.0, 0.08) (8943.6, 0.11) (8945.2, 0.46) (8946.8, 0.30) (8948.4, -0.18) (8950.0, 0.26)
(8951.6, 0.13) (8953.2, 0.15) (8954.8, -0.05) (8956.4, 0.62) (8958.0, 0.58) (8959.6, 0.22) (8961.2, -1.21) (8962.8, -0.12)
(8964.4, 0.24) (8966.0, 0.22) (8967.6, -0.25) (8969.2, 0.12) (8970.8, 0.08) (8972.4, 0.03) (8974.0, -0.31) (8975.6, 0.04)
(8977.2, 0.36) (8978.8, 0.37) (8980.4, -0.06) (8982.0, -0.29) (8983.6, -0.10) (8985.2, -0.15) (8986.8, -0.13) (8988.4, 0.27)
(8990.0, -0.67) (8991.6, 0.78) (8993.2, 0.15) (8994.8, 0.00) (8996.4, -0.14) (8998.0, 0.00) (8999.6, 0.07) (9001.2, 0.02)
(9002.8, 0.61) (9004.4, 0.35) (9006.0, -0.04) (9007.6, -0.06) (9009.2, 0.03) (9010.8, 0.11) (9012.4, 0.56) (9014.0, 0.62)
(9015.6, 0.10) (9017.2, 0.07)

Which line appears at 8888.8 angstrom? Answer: [O II] 3727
